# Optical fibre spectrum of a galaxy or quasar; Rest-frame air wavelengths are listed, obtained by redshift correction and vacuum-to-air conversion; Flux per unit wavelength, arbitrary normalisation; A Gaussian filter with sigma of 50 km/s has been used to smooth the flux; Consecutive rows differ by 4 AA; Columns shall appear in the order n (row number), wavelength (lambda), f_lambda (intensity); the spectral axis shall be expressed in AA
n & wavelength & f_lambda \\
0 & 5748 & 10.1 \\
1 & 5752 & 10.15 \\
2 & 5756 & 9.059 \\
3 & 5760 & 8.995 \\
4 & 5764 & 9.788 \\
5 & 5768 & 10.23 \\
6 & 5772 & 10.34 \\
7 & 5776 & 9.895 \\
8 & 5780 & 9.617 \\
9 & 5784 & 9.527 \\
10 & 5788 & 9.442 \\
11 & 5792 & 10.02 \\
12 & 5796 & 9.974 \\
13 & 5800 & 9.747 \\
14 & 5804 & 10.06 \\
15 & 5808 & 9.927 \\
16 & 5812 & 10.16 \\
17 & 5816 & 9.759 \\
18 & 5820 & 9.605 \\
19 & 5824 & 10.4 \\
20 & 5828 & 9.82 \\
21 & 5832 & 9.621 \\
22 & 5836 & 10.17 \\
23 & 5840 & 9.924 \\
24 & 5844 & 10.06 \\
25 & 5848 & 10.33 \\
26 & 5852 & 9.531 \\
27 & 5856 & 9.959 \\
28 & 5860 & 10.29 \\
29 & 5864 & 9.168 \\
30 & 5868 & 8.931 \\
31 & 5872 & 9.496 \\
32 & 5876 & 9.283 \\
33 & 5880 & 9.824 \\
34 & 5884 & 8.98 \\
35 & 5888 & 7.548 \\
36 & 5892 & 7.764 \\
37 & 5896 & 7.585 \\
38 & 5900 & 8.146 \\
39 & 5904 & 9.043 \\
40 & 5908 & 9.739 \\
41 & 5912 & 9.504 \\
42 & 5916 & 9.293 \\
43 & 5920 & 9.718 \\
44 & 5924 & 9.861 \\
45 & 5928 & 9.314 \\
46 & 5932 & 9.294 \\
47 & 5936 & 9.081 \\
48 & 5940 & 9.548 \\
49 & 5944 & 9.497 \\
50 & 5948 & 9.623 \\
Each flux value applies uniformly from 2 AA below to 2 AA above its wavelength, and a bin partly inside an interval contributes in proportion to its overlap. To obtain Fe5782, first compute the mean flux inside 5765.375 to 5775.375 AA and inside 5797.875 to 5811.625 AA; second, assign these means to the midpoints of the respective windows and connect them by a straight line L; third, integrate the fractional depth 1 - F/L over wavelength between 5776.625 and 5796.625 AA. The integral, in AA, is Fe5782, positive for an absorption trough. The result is 0.7 AA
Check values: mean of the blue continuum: 10.2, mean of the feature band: 9.71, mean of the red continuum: 9.94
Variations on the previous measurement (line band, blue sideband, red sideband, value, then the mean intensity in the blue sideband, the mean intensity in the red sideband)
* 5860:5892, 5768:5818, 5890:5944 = 1.1 AA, 9.89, 9.08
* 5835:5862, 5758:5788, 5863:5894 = -2.7 AA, 9.75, 8.86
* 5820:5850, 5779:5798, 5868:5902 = -2.7 AA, 9.72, 8.6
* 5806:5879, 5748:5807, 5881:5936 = -3.4 AA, 9.79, 8.93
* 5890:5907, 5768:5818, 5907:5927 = 2.5 AA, 9.89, 9.6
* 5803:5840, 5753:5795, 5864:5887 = -1.8 AA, 9.71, 9.21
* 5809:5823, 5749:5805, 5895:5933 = -0.4 AA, 9.78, 9.19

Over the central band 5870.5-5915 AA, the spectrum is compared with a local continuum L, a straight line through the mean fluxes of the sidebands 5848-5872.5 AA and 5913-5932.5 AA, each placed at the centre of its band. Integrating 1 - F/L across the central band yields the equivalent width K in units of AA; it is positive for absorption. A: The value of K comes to 3.51 AA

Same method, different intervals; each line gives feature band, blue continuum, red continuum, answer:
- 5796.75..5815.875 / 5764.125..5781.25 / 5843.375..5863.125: 0.1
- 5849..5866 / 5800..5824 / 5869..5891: -0.9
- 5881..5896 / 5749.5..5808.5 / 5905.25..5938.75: 2.2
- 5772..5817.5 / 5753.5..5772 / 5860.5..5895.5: -2.1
